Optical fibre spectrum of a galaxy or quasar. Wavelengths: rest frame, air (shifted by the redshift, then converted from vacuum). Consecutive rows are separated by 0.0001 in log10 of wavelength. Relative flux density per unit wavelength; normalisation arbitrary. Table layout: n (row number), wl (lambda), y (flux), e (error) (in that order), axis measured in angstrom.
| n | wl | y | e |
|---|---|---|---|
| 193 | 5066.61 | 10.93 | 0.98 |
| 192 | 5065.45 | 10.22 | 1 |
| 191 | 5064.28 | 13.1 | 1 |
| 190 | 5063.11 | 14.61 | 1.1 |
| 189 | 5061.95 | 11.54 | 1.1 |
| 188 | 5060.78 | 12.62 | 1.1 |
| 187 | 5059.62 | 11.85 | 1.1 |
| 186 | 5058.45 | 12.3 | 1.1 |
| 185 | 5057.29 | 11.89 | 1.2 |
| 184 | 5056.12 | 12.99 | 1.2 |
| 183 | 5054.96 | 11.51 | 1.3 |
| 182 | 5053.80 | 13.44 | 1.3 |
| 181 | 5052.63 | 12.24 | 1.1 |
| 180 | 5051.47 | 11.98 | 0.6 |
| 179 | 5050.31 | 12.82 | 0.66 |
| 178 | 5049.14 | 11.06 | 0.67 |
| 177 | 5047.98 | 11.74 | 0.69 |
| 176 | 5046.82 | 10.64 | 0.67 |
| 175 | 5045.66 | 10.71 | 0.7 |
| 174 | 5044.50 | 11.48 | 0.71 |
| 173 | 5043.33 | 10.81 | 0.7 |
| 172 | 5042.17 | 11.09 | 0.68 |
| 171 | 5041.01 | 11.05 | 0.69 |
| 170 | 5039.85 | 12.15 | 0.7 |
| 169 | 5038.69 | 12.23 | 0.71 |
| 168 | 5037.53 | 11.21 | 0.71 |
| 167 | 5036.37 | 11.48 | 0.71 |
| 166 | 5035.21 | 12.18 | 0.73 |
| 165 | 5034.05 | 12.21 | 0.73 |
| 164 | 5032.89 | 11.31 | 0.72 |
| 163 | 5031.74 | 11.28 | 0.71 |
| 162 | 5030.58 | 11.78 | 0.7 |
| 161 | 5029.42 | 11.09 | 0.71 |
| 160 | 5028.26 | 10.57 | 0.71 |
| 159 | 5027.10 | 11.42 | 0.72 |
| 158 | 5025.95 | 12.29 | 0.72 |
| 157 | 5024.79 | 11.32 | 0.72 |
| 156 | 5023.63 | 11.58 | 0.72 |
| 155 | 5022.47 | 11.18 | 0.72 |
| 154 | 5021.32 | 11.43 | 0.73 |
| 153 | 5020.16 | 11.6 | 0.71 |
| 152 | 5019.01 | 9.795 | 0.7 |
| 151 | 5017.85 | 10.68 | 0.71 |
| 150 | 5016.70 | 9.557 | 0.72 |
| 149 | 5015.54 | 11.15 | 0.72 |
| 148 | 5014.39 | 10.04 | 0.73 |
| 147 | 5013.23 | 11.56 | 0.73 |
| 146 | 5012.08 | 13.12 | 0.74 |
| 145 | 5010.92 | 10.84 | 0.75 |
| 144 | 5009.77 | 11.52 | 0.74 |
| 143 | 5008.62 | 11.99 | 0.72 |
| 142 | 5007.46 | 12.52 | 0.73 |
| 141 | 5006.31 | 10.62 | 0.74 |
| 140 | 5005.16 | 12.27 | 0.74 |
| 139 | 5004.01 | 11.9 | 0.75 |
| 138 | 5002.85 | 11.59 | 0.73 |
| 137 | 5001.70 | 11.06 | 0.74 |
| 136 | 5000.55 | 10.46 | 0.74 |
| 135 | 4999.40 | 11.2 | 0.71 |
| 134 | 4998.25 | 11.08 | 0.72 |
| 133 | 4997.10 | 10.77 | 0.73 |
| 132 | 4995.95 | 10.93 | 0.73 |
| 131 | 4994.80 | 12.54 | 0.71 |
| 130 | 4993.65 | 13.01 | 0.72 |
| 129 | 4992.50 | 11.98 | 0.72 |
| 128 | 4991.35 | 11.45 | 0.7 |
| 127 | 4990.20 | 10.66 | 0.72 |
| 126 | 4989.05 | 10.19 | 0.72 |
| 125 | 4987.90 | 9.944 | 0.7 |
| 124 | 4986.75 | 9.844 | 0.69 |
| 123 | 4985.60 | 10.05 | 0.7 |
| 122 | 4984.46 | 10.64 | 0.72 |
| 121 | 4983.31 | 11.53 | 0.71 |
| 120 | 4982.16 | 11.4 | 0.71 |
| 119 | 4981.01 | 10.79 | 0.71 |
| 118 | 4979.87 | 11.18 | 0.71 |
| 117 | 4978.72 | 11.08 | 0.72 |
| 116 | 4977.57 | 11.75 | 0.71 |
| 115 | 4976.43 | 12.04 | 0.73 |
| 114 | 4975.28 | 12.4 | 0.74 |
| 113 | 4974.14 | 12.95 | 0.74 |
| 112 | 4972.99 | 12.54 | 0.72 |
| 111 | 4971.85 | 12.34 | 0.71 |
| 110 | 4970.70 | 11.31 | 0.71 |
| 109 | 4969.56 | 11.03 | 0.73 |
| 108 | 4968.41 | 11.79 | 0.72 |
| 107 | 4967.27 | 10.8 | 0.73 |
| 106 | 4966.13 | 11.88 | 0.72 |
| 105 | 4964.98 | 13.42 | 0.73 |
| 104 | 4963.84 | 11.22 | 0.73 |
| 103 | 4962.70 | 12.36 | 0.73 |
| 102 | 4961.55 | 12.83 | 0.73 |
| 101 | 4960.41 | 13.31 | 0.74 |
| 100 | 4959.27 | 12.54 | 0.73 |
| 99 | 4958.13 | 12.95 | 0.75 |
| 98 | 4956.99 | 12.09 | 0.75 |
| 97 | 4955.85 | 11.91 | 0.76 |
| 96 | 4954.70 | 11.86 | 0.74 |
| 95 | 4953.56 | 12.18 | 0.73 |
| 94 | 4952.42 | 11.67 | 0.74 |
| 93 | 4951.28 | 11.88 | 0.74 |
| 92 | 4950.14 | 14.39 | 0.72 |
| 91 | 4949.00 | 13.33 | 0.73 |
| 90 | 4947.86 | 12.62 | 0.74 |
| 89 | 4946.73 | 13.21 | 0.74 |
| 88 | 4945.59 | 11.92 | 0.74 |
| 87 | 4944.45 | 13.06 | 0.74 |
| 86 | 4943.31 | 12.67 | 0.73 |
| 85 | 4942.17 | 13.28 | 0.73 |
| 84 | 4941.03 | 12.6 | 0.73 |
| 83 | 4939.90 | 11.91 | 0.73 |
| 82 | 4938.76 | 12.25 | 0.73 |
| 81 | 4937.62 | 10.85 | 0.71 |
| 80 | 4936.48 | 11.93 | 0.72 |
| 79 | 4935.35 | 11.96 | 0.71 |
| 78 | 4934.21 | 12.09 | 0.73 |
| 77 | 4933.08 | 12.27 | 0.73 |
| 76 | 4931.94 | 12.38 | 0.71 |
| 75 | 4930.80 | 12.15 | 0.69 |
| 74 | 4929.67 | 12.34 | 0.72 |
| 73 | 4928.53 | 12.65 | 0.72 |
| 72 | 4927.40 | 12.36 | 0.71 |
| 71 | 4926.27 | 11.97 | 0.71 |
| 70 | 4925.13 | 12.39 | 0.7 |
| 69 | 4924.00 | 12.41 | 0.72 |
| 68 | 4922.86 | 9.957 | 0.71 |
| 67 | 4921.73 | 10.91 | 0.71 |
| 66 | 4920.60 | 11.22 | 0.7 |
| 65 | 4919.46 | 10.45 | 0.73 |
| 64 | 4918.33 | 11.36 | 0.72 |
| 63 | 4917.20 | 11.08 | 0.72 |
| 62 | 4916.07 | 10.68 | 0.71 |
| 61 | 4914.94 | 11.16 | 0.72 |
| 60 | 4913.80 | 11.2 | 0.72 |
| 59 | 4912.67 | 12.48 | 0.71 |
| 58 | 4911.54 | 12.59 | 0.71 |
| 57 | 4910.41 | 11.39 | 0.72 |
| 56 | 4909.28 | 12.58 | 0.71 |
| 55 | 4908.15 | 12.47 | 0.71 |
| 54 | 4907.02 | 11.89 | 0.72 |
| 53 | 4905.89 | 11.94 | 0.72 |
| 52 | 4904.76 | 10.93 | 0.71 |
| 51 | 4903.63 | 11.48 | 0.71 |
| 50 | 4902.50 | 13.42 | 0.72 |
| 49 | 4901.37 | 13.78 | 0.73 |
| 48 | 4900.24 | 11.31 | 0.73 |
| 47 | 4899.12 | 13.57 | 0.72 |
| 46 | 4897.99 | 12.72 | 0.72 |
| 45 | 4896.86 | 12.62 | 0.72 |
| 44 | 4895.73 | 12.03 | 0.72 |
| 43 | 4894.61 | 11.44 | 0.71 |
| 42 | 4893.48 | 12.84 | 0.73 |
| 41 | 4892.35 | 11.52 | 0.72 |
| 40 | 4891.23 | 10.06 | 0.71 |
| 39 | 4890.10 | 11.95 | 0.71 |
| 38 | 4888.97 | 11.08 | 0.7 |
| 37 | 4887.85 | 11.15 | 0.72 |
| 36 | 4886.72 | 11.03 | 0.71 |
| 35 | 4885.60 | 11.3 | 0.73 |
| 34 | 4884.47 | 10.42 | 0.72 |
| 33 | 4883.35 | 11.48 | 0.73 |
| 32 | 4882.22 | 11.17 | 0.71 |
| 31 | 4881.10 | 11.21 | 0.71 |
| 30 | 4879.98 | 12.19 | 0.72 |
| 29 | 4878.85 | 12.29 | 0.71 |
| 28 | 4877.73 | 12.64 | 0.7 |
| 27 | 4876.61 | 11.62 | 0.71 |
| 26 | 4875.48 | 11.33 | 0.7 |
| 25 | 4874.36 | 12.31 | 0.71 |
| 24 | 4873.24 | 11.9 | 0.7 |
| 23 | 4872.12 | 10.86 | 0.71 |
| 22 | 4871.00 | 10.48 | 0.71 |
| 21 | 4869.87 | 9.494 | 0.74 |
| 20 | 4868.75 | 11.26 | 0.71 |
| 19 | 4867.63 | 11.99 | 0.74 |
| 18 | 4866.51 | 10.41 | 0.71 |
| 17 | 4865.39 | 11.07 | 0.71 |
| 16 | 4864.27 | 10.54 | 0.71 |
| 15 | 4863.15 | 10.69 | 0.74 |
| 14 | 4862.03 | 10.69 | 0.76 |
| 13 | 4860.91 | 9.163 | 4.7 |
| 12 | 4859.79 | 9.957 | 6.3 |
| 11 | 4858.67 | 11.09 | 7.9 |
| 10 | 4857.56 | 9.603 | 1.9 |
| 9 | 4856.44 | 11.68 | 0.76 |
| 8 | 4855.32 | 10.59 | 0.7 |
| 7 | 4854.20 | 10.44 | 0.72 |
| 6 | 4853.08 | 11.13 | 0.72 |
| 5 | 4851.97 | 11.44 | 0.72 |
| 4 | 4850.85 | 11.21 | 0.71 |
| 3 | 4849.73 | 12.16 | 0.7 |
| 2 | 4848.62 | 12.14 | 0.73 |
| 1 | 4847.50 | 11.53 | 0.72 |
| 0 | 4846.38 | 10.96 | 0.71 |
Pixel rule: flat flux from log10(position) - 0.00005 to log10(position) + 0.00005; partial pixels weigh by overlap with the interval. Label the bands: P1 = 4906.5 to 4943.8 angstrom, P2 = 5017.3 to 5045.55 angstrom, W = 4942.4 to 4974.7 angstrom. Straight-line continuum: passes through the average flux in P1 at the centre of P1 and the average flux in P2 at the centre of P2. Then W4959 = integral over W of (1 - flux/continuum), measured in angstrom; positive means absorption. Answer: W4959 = -1.8 angstrom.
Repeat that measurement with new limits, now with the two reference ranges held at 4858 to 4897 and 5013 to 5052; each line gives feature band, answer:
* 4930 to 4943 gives -1.1 angstrom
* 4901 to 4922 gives -0.9 angstrom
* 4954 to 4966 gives -1.2 angstrom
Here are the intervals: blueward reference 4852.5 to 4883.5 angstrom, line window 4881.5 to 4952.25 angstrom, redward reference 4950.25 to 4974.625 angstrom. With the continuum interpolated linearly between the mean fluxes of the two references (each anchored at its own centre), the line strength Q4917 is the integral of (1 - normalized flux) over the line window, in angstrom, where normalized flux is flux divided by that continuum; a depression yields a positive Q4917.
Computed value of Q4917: -2.0 angstrom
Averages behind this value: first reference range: 11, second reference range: 12.2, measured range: 12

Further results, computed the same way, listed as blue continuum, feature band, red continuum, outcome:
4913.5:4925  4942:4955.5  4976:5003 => -1.87 angstrom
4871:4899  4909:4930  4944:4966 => 0.81 angstrom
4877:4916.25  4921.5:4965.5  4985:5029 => -2.86 angstrom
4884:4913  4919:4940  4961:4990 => -0.14 angstrom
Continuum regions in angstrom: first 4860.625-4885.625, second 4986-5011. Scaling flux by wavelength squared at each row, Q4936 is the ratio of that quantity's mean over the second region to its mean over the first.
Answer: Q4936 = 1.1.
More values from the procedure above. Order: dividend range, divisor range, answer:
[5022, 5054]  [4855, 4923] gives 1.07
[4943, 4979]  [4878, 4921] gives 1.07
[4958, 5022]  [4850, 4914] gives 1.05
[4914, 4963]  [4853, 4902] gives 1.10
